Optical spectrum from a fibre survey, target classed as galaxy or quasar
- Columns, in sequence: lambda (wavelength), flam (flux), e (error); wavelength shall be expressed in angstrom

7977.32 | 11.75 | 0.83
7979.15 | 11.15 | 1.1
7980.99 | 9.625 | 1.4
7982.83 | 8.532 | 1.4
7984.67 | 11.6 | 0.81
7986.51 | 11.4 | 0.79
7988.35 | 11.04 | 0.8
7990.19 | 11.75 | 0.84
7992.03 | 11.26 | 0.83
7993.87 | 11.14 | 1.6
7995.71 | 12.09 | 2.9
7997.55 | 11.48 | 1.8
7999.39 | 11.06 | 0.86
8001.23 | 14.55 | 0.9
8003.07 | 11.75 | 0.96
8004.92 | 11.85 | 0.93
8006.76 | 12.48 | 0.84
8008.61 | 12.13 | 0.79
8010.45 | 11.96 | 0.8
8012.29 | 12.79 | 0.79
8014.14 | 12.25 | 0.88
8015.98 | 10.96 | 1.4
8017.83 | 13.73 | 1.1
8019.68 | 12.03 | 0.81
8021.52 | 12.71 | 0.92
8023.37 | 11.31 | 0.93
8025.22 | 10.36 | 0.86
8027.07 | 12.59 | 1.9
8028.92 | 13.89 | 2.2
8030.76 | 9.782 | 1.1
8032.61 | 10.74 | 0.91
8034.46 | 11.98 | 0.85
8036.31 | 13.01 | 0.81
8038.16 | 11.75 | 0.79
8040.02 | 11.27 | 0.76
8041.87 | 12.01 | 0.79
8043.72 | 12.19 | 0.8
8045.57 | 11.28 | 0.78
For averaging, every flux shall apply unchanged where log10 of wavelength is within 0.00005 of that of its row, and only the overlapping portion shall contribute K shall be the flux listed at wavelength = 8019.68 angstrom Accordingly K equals 12.03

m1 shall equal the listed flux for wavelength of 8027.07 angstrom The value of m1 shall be 12.59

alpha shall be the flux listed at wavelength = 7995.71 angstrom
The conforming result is 12.09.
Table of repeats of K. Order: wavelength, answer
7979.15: 11.15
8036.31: 13.01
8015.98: 10.96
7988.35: 11.04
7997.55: 11.48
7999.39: 11.06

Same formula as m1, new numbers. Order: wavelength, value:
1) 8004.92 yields 11.85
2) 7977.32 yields 11.75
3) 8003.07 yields 11.75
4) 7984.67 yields 11.6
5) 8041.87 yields 12.01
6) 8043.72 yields 12.19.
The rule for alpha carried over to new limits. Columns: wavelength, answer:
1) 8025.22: 10.36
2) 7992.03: 11.26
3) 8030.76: 9.782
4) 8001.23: 14.55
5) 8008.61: 12.13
